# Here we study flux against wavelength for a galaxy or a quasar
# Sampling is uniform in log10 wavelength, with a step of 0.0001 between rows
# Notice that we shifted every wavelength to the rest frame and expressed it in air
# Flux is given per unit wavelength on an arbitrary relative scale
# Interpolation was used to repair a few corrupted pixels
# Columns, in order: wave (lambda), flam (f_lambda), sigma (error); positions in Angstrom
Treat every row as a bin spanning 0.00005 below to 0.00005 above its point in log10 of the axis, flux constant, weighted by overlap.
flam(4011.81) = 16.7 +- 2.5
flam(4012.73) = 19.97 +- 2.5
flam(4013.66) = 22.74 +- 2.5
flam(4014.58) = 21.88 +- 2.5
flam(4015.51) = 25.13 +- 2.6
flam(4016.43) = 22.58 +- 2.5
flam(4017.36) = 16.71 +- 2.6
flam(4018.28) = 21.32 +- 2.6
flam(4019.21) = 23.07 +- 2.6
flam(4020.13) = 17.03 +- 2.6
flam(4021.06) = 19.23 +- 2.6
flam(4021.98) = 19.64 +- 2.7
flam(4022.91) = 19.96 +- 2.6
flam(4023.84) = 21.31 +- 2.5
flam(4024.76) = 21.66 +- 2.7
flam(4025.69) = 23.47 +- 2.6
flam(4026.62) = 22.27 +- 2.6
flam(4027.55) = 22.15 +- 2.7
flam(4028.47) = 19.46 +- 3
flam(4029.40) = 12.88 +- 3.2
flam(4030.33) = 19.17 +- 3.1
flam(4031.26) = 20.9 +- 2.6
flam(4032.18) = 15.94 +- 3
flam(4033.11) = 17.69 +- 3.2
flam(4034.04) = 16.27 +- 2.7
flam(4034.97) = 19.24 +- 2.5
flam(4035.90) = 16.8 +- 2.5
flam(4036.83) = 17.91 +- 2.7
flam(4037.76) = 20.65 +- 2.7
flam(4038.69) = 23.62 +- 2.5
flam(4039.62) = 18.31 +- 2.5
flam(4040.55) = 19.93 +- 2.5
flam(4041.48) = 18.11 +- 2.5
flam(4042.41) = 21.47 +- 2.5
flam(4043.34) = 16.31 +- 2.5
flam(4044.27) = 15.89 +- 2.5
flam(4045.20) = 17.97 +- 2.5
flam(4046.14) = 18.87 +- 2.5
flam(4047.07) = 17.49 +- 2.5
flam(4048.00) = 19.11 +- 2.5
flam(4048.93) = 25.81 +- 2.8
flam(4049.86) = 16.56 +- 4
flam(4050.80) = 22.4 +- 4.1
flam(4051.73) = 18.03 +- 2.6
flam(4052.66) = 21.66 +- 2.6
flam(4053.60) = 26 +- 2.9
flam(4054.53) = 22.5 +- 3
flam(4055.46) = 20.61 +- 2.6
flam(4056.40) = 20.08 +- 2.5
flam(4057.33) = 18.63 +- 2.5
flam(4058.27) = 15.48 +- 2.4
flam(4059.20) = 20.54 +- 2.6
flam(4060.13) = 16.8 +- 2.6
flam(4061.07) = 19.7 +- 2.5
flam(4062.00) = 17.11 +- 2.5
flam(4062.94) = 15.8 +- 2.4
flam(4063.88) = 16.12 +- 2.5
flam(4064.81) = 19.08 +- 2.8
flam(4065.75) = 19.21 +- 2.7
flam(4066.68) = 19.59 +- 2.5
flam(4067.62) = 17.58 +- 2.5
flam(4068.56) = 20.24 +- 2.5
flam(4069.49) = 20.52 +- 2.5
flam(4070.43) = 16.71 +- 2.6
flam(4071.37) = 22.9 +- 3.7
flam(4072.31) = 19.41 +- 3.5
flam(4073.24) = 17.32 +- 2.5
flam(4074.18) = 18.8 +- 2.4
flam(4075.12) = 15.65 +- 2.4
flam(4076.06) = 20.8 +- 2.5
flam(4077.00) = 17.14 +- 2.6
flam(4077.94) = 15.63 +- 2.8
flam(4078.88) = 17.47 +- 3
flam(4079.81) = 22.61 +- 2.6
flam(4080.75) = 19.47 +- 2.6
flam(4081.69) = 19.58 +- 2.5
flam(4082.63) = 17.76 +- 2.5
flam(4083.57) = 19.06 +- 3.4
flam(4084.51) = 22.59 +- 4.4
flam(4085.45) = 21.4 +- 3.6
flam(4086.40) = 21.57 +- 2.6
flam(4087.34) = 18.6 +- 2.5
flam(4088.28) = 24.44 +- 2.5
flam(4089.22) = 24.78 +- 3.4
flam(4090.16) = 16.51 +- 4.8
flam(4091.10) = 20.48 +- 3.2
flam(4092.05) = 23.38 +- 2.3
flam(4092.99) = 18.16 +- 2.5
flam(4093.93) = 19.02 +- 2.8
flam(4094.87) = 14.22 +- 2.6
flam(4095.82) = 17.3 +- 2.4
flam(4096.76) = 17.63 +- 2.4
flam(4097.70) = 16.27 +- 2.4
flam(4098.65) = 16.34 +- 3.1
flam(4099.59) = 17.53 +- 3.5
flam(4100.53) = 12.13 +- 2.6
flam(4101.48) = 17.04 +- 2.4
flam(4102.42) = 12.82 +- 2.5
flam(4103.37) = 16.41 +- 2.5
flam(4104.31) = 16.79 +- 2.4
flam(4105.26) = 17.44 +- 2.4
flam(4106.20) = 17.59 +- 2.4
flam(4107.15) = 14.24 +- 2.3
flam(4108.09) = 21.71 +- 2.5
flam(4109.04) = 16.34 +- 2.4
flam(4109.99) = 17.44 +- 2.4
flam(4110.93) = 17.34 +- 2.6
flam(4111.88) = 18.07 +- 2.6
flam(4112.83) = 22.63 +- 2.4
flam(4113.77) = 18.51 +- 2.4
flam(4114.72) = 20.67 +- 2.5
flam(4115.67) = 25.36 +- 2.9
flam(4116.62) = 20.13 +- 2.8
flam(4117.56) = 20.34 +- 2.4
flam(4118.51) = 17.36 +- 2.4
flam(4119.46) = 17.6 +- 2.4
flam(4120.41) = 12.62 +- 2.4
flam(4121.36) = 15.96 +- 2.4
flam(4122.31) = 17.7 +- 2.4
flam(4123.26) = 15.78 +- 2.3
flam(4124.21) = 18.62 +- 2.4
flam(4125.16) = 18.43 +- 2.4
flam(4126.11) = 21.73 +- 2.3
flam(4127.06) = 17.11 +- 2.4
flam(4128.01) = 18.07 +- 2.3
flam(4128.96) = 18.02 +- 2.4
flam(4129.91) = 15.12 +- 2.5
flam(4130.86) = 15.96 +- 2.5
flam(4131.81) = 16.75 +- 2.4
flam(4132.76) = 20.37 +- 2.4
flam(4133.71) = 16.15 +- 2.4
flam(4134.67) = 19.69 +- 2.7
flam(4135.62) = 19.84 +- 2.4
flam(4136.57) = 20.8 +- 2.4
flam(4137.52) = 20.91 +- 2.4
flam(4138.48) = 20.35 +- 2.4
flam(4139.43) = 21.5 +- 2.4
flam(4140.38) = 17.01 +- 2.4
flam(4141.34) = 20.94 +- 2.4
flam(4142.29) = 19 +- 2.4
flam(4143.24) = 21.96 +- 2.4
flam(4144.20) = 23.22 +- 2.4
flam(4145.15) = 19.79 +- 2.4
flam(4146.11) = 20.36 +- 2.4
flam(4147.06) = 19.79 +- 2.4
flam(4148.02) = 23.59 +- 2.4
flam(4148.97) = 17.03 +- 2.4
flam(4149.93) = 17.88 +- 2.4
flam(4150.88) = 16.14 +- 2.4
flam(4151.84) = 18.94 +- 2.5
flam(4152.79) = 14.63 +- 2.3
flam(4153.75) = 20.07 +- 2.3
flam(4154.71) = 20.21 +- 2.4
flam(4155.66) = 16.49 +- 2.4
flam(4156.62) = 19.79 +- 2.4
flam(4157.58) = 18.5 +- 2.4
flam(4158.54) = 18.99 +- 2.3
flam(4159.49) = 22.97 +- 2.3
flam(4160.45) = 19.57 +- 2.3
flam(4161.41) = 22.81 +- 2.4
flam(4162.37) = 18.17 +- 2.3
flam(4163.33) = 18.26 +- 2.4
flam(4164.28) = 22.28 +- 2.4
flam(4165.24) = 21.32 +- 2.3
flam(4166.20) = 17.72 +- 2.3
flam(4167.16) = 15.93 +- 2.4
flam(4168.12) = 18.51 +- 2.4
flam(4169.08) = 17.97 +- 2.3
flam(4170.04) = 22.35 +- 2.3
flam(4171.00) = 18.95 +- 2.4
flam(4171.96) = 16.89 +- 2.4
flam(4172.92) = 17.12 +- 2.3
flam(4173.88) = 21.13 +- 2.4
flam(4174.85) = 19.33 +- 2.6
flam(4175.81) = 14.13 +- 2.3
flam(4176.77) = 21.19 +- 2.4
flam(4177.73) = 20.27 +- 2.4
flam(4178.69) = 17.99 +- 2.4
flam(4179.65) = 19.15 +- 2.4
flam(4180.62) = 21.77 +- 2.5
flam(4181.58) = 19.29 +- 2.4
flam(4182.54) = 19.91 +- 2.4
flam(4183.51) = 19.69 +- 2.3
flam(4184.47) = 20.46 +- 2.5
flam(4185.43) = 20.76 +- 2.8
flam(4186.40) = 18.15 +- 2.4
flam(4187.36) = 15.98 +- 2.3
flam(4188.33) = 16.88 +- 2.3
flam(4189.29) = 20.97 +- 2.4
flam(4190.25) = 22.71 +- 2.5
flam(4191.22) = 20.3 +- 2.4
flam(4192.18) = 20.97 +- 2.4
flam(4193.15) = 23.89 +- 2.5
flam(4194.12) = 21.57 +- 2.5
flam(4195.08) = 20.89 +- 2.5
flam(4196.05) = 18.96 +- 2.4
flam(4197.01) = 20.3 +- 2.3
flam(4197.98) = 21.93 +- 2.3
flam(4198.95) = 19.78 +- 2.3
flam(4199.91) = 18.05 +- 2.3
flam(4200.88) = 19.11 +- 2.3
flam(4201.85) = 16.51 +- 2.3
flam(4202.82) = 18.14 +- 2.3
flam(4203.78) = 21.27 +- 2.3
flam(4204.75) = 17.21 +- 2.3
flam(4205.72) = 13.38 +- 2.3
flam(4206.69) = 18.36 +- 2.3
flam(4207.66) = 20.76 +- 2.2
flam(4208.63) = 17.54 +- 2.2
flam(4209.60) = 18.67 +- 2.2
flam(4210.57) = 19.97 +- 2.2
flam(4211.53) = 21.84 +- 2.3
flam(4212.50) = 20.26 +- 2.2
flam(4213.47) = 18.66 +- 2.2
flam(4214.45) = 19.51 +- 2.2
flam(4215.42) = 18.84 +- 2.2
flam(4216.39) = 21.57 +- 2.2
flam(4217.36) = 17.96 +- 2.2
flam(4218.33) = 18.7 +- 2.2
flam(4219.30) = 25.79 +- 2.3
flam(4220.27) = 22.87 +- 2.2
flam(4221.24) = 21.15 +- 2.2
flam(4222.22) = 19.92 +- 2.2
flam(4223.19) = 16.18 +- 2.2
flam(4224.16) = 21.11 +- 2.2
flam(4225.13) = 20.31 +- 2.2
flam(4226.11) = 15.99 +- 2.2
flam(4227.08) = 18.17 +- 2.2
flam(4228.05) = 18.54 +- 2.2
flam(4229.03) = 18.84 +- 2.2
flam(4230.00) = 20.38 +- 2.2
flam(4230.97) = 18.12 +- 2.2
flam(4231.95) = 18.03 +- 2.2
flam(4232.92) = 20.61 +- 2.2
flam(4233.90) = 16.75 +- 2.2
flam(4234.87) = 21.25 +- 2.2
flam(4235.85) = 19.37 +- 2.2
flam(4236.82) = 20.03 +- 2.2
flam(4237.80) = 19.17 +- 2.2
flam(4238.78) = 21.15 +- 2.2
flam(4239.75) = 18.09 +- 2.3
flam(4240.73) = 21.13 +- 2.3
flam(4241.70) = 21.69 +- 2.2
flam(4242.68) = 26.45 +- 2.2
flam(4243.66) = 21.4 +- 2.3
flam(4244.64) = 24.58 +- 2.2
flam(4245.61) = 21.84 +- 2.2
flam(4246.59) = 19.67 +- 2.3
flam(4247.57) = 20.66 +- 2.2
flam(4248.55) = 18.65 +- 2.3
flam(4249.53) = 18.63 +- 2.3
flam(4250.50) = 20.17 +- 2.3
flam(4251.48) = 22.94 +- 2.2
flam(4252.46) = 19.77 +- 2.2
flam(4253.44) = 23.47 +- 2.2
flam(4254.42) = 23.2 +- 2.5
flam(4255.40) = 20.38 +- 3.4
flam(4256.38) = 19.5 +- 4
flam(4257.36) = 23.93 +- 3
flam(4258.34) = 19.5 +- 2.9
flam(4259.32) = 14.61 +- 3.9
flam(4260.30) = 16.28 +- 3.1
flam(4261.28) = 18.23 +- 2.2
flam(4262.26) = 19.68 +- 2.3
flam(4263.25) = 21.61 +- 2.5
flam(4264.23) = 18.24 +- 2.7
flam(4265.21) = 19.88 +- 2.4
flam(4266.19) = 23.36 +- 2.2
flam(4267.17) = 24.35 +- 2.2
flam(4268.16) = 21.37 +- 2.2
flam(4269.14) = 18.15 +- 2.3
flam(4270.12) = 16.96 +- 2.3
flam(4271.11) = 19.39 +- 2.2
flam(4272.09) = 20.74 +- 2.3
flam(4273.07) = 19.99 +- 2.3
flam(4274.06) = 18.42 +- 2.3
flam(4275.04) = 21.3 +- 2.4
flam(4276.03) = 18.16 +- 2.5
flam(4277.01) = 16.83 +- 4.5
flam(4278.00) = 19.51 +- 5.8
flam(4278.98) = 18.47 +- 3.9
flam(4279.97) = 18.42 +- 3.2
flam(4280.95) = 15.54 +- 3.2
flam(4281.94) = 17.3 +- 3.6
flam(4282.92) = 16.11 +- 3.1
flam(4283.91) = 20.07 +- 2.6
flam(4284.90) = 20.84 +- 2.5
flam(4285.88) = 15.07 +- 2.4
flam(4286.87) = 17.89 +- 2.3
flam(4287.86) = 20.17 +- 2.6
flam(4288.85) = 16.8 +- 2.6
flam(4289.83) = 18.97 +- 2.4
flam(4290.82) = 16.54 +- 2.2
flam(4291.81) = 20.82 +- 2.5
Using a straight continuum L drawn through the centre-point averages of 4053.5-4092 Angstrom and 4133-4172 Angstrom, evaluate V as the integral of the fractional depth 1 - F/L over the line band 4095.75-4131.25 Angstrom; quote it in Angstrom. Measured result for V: 3.38 Angstrom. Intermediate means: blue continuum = 19.4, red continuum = 19.5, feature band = 17.6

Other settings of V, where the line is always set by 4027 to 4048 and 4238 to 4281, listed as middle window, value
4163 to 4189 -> 0.70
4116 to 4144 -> 0.96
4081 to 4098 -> -0.64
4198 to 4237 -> 1.19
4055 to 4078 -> 0.29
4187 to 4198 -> -0.42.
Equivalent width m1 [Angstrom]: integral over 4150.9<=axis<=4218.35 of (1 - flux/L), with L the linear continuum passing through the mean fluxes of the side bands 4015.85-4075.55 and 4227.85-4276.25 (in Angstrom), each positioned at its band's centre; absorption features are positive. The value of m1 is 2.0 Angstrom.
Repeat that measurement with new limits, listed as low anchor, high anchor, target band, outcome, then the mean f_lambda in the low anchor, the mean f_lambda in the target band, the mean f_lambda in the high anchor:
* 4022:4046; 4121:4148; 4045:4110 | 1.2 Angstrom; 19.2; 18.8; 19.1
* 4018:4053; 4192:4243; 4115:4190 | 2.1 Angstrom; 19.4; 19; 19.7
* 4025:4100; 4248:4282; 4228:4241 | 0.1 Angstrom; 19.2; 19.4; 19.7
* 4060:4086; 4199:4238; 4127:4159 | 0.0 Angstrom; 18.8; 19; 19.2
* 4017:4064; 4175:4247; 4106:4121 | 0.7 Angstrom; 19.4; 18.6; 19.8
